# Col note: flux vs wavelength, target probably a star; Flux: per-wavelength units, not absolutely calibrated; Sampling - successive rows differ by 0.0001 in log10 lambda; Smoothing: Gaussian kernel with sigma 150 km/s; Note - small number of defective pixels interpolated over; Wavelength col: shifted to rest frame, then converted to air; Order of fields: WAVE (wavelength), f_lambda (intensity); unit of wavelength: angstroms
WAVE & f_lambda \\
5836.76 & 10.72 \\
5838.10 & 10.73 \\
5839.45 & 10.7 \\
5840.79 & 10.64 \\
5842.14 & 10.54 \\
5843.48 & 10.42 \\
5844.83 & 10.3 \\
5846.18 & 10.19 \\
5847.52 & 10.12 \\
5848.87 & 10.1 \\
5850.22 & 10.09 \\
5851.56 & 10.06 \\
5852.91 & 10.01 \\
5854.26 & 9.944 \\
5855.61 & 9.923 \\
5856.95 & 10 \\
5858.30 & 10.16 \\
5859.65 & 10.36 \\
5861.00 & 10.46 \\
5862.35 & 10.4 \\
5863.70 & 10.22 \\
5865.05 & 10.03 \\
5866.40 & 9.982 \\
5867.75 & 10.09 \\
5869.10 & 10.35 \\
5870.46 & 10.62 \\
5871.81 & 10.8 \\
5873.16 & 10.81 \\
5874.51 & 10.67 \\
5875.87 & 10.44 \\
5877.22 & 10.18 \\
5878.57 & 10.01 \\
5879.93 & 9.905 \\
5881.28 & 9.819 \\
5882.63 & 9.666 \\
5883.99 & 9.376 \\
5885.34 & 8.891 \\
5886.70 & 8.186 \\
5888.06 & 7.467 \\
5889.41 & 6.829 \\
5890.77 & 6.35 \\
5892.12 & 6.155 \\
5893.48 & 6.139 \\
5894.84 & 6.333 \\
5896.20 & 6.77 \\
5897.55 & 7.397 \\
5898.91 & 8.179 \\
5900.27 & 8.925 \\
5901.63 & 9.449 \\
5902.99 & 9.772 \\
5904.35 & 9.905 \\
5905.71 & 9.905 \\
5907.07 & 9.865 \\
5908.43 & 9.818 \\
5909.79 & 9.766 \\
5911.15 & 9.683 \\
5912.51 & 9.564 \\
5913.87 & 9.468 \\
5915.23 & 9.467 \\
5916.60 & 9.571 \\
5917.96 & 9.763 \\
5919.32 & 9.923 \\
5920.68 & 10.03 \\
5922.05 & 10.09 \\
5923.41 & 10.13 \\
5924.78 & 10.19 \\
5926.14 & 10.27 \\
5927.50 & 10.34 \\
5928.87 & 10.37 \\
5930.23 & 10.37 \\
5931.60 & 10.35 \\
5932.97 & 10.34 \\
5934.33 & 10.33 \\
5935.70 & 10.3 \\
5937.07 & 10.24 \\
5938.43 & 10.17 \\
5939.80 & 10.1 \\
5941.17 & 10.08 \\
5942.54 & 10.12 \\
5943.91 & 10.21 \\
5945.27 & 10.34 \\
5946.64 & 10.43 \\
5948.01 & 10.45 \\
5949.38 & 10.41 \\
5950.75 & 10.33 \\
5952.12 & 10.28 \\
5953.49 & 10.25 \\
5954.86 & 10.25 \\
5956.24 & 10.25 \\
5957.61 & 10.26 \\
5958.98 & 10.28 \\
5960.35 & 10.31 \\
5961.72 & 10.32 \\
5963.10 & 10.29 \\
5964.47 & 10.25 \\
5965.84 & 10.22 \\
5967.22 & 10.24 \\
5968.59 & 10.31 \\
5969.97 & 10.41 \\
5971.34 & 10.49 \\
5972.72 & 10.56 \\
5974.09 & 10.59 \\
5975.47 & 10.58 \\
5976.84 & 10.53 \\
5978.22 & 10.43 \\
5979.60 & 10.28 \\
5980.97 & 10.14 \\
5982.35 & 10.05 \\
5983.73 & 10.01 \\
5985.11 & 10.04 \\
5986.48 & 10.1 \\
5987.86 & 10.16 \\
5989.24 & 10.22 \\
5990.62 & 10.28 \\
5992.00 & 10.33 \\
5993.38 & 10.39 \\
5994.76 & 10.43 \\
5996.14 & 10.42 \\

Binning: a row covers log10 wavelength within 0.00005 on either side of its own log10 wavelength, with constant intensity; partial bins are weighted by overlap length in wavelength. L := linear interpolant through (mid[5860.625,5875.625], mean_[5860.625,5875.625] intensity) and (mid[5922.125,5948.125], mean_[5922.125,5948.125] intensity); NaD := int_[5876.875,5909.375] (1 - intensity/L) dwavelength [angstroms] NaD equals 5.7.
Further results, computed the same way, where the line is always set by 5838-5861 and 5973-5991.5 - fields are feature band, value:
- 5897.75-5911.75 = 1.1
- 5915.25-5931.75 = 0.3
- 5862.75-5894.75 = 3.2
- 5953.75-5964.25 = 0.0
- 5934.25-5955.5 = 0.0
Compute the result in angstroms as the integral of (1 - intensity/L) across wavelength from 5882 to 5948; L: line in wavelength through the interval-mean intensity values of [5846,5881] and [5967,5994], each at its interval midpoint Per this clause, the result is 6.0 angstroms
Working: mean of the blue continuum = 10.2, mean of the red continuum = 10.3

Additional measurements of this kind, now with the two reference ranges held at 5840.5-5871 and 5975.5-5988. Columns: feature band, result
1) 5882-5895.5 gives 3.5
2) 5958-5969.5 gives -0.1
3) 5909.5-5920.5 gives 0.6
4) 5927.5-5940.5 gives -0.1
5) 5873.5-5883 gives 0.1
